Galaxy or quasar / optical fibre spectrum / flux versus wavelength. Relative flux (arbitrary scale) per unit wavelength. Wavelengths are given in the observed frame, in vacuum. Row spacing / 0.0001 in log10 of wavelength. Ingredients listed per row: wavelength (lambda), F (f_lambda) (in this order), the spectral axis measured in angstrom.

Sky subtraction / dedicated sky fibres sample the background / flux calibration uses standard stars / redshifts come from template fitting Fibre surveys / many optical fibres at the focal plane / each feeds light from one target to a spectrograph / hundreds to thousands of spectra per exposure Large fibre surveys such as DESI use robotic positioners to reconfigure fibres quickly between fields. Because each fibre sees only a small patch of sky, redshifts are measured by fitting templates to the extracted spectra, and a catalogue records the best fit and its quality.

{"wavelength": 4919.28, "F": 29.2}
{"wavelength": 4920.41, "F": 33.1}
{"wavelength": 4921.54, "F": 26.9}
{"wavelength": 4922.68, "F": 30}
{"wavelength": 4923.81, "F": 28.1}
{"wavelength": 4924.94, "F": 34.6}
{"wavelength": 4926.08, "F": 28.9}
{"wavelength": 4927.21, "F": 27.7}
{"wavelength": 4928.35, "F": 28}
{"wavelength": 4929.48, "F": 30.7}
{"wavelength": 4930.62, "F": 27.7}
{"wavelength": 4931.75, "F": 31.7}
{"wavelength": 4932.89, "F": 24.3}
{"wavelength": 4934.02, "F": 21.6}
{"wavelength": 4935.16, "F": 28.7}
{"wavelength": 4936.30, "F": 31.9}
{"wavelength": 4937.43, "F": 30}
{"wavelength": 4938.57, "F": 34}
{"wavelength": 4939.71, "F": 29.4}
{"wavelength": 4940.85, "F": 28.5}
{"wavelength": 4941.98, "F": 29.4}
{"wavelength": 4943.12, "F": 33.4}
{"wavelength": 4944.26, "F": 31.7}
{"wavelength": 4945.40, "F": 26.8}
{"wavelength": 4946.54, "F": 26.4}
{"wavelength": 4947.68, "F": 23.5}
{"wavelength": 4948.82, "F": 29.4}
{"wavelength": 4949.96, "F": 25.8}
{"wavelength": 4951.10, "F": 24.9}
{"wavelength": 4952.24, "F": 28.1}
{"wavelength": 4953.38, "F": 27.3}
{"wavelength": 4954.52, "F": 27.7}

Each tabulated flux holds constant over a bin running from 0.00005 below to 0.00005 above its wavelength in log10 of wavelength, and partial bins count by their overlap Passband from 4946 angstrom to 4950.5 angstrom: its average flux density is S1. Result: 26.3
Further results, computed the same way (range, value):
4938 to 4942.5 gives 30.3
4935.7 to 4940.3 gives 31.3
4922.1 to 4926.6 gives 30.4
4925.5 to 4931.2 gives 28.6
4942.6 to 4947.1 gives 29.5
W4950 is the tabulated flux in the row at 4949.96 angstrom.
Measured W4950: 25.8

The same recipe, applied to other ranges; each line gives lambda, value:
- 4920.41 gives 33.1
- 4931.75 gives 31.7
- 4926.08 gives 28.9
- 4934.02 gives 21.6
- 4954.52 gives 27.7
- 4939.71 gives 29.4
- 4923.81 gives 28.1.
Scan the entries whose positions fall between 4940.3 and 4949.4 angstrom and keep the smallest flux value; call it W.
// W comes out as 23.5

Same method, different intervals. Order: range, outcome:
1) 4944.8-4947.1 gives 26.4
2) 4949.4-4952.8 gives 24.9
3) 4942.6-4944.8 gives 31.7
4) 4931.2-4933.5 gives 24.3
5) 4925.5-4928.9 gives 27.7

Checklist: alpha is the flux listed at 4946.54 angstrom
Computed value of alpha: 26.4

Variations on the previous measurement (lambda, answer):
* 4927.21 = 27.7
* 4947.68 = 23.5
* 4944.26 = 31.7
